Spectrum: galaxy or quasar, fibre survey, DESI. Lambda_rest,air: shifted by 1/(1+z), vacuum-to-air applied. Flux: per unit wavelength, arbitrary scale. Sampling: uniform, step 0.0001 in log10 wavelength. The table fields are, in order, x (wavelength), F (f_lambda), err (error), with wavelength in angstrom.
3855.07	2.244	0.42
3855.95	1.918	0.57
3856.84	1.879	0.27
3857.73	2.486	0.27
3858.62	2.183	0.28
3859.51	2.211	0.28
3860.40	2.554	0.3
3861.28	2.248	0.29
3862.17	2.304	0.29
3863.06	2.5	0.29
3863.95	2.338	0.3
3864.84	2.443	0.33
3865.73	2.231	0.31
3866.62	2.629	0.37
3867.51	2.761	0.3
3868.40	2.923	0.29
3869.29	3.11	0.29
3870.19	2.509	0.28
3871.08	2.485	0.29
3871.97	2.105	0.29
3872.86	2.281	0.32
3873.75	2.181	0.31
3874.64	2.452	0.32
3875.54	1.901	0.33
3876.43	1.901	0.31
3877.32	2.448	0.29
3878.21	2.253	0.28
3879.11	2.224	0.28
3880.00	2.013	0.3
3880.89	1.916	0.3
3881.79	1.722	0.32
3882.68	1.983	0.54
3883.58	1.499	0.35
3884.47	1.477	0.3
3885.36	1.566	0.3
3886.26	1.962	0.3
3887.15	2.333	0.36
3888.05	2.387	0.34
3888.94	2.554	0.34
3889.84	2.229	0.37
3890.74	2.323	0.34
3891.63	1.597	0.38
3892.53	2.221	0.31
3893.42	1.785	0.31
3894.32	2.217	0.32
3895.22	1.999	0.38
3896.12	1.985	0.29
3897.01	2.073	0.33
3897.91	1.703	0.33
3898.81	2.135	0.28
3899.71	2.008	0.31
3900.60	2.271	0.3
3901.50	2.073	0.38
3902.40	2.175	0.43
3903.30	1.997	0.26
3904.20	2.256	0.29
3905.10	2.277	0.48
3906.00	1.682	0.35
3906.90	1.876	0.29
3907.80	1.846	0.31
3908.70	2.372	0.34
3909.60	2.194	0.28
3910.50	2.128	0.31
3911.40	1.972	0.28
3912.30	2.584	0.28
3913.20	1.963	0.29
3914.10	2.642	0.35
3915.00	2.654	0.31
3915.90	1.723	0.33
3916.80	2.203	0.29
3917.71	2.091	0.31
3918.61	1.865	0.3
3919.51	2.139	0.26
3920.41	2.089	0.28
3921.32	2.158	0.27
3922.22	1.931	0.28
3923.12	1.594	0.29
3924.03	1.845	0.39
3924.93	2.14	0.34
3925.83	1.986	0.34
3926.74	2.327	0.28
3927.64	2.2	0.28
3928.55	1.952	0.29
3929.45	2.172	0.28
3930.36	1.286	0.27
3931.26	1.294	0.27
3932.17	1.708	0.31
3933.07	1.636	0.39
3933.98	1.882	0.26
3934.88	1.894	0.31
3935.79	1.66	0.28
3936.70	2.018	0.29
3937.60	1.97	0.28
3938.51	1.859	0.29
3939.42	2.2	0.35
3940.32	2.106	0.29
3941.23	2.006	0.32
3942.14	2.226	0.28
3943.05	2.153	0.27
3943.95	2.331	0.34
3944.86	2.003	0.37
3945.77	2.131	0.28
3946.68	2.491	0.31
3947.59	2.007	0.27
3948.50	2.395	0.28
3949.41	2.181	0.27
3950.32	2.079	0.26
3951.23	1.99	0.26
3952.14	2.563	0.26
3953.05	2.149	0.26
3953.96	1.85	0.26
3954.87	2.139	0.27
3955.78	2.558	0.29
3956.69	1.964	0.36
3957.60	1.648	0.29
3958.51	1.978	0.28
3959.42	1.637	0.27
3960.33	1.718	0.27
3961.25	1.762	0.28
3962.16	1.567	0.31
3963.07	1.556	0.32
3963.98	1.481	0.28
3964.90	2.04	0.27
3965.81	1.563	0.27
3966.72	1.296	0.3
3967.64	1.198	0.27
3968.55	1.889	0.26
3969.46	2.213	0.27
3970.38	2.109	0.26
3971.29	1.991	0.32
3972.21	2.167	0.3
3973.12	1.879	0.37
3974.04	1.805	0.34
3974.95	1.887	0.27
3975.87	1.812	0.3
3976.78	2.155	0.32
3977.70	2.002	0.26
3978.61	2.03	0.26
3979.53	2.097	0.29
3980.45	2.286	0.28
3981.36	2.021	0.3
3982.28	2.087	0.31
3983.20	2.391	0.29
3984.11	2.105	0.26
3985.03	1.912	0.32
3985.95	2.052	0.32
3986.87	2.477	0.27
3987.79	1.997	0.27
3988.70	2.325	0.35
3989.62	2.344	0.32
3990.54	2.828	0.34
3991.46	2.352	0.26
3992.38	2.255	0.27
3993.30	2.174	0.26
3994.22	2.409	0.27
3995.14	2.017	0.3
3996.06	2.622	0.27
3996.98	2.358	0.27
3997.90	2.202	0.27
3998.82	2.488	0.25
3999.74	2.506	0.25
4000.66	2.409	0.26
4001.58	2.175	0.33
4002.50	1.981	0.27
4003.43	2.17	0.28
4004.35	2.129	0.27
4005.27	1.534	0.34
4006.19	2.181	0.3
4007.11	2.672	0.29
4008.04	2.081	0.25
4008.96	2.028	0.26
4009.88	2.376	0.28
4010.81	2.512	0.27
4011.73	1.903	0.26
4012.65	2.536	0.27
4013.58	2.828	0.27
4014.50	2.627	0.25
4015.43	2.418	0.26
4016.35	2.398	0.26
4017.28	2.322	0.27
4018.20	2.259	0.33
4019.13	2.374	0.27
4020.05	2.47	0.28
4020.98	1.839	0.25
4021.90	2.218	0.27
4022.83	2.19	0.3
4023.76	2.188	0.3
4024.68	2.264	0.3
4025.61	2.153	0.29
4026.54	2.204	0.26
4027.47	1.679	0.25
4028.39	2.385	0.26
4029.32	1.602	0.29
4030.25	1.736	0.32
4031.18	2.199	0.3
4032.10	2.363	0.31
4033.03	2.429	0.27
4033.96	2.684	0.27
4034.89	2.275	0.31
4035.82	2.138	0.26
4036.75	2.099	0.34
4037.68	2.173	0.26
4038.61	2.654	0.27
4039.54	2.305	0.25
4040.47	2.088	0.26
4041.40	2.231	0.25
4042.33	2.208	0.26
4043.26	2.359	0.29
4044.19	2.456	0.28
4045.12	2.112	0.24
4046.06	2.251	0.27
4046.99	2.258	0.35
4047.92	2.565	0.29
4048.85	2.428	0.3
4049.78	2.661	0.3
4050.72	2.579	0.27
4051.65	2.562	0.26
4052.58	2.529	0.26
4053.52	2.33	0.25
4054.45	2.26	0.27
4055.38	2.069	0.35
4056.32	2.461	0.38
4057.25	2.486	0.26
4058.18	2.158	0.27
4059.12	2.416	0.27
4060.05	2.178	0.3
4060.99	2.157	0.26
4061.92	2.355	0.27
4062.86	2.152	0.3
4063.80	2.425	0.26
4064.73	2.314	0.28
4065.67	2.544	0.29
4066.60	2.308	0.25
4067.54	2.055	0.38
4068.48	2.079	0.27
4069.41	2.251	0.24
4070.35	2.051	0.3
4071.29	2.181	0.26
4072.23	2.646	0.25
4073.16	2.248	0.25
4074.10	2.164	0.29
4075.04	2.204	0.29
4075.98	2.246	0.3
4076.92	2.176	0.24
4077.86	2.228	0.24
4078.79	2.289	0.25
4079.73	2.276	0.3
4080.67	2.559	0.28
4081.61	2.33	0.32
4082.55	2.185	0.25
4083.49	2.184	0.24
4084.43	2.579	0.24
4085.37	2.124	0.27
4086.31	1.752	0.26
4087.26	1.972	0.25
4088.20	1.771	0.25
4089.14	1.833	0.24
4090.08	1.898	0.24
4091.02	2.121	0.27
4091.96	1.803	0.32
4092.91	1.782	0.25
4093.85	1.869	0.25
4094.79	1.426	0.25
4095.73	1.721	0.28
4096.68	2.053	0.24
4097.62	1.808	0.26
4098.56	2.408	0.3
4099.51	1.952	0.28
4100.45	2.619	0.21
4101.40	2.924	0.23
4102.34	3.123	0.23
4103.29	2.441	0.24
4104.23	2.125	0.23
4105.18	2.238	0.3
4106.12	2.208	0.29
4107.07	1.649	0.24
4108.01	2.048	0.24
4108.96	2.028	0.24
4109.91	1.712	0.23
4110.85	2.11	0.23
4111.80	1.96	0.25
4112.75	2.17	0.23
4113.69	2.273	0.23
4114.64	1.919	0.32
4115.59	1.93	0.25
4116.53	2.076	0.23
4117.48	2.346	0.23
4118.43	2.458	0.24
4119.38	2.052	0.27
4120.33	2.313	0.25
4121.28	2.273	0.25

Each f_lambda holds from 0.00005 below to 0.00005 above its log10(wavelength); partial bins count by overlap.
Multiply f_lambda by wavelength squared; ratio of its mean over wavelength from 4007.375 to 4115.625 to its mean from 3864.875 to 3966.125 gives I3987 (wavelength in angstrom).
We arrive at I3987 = 1.2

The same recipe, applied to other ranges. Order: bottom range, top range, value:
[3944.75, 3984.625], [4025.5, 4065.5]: 1.21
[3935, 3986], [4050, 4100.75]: 1.17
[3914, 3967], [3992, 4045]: 1.19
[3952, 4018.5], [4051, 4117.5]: 1.08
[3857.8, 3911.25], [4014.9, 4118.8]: 1.12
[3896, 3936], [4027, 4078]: 1.21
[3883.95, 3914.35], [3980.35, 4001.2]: 1.15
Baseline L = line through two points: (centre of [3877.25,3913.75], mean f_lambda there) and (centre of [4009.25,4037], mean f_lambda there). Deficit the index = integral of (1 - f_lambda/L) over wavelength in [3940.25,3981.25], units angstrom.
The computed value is 3.4 angstrom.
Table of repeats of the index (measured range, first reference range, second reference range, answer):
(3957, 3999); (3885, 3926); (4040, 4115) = 2.2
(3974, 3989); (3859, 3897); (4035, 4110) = 0.8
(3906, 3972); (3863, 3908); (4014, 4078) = 6.3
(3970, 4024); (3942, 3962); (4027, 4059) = -0.9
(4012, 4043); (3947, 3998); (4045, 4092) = -1.3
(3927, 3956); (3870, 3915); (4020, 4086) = 1.6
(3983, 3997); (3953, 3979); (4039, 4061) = -2.0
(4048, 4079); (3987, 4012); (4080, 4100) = -3.4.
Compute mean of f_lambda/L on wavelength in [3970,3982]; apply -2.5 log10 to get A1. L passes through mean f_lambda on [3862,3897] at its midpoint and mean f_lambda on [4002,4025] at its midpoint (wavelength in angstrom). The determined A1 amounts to 0.11 mag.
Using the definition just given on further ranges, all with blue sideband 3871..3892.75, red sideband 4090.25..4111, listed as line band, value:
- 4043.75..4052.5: -0.166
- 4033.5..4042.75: -0.097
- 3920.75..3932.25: 0.098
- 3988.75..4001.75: -0.139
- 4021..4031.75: 0.010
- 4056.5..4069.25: -0.095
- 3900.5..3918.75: -0.032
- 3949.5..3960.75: 0.026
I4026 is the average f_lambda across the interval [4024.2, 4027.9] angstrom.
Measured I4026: 2.08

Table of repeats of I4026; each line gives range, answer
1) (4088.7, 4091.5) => 1.96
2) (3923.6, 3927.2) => 2.08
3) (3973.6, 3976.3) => 1.84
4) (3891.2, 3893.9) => 1.87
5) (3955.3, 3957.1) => 2.27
